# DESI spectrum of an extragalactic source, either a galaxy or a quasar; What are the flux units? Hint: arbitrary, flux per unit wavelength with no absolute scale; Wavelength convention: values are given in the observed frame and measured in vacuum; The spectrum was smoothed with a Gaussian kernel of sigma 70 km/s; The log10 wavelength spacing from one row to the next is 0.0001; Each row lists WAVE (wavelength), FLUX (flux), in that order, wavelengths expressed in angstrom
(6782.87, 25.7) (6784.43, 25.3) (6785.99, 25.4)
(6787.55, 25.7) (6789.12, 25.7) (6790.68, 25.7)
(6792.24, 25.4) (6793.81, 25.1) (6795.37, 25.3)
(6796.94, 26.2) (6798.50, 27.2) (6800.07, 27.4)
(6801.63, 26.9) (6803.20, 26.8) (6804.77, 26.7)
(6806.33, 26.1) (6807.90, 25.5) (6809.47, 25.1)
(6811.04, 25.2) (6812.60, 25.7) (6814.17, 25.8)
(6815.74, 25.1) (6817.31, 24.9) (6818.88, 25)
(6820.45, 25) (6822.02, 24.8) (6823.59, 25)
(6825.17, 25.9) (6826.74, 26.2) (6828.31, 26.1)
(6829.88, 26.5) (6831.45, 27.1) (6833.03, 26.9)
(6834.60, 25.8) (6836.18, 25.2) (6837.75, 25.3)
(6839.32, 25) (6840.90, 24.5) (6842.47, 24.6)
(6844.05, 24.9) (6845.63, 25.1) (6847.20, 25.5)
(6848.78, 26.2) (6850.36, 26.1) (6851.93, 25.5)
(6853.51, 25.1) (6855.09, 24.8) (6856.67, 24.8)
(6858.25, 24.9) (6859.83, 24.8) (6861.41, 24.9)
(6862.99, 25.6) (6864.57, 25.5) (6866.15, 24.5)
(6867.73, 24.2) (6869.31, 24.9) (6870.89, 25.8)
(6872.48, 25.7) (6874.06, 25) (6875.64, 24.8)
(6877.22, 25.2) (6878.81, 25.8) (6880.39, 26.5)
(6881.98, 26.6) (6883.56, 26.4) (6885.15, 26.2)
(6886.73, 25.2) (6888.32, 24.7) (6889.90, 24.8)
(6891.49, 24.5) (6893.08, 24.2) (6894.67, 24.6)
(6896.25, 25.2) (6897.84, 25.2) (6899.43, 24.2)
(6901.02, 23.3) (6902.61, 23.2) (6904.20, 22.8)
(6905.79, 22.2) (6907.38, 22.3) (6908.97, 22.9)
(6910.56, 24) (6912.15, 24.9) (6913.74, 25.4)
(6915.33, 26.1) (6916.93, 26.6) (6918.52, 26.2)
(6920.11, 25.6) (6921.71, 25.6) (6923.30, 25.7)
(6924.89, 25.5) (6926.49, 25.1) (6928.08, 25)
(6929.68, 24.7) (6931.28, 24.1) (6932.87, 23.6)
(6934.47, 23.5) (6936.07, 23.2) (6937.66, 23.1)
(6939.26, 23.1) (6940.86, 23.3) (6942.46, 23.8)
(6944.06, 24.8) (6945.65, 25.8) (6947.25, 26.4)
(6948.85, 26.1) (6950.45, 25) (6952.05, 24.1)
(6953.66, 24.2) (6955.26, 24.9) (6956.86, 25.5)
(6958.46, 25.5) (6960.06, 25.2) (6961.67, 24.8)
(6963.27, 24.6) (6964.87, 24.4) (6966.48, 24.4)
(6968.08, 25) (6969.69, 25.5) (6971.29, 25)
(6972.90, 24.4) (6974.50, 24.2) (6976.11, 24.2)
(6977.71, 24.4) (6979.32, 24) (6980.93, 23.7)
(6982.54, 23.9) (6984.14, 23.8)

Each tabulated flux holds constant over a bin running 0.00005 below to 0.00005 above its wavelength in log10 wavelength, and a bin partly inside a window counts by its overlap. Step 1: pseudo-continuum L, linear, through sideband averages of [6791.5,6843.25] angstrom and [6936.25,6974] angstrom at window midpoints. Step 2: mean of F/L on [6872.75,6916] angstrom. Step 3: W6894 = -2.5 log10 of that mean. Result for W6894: 0.02 mag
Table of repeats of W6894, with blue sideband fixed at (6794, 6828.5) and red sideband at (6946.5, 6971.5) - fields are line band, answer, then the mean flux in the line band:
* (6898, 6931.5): 0.03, 24.6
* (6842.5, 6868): 0.02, 25.1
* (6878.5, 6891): -0.01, 25.7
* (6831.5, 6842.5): 0.01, 25.5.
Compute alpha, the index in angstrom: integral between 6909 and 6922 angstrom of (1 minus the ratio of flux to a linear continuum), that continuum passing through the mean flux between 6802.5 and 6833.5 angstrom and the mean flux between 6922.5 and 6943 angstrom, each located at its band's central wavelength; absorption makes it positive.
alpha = -0.54 angstrom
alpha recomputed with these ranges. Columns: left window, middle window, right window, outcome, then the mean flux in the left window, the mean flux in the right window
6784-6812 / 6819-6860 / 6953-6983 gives 0.3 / 25.9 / 24.6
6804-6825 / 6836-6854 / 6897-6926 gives -0.1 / 25.4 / 24.5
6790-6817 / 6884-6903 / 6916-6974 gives 0.4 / 25.9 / 24.8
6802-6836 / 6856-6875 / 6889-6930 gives 0.1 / 25.8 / 24.6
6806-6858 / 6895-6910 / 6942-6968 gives 1.0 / 25.4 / 25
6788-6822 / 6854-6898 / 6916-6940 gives 0.0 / 25.8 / 24.7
